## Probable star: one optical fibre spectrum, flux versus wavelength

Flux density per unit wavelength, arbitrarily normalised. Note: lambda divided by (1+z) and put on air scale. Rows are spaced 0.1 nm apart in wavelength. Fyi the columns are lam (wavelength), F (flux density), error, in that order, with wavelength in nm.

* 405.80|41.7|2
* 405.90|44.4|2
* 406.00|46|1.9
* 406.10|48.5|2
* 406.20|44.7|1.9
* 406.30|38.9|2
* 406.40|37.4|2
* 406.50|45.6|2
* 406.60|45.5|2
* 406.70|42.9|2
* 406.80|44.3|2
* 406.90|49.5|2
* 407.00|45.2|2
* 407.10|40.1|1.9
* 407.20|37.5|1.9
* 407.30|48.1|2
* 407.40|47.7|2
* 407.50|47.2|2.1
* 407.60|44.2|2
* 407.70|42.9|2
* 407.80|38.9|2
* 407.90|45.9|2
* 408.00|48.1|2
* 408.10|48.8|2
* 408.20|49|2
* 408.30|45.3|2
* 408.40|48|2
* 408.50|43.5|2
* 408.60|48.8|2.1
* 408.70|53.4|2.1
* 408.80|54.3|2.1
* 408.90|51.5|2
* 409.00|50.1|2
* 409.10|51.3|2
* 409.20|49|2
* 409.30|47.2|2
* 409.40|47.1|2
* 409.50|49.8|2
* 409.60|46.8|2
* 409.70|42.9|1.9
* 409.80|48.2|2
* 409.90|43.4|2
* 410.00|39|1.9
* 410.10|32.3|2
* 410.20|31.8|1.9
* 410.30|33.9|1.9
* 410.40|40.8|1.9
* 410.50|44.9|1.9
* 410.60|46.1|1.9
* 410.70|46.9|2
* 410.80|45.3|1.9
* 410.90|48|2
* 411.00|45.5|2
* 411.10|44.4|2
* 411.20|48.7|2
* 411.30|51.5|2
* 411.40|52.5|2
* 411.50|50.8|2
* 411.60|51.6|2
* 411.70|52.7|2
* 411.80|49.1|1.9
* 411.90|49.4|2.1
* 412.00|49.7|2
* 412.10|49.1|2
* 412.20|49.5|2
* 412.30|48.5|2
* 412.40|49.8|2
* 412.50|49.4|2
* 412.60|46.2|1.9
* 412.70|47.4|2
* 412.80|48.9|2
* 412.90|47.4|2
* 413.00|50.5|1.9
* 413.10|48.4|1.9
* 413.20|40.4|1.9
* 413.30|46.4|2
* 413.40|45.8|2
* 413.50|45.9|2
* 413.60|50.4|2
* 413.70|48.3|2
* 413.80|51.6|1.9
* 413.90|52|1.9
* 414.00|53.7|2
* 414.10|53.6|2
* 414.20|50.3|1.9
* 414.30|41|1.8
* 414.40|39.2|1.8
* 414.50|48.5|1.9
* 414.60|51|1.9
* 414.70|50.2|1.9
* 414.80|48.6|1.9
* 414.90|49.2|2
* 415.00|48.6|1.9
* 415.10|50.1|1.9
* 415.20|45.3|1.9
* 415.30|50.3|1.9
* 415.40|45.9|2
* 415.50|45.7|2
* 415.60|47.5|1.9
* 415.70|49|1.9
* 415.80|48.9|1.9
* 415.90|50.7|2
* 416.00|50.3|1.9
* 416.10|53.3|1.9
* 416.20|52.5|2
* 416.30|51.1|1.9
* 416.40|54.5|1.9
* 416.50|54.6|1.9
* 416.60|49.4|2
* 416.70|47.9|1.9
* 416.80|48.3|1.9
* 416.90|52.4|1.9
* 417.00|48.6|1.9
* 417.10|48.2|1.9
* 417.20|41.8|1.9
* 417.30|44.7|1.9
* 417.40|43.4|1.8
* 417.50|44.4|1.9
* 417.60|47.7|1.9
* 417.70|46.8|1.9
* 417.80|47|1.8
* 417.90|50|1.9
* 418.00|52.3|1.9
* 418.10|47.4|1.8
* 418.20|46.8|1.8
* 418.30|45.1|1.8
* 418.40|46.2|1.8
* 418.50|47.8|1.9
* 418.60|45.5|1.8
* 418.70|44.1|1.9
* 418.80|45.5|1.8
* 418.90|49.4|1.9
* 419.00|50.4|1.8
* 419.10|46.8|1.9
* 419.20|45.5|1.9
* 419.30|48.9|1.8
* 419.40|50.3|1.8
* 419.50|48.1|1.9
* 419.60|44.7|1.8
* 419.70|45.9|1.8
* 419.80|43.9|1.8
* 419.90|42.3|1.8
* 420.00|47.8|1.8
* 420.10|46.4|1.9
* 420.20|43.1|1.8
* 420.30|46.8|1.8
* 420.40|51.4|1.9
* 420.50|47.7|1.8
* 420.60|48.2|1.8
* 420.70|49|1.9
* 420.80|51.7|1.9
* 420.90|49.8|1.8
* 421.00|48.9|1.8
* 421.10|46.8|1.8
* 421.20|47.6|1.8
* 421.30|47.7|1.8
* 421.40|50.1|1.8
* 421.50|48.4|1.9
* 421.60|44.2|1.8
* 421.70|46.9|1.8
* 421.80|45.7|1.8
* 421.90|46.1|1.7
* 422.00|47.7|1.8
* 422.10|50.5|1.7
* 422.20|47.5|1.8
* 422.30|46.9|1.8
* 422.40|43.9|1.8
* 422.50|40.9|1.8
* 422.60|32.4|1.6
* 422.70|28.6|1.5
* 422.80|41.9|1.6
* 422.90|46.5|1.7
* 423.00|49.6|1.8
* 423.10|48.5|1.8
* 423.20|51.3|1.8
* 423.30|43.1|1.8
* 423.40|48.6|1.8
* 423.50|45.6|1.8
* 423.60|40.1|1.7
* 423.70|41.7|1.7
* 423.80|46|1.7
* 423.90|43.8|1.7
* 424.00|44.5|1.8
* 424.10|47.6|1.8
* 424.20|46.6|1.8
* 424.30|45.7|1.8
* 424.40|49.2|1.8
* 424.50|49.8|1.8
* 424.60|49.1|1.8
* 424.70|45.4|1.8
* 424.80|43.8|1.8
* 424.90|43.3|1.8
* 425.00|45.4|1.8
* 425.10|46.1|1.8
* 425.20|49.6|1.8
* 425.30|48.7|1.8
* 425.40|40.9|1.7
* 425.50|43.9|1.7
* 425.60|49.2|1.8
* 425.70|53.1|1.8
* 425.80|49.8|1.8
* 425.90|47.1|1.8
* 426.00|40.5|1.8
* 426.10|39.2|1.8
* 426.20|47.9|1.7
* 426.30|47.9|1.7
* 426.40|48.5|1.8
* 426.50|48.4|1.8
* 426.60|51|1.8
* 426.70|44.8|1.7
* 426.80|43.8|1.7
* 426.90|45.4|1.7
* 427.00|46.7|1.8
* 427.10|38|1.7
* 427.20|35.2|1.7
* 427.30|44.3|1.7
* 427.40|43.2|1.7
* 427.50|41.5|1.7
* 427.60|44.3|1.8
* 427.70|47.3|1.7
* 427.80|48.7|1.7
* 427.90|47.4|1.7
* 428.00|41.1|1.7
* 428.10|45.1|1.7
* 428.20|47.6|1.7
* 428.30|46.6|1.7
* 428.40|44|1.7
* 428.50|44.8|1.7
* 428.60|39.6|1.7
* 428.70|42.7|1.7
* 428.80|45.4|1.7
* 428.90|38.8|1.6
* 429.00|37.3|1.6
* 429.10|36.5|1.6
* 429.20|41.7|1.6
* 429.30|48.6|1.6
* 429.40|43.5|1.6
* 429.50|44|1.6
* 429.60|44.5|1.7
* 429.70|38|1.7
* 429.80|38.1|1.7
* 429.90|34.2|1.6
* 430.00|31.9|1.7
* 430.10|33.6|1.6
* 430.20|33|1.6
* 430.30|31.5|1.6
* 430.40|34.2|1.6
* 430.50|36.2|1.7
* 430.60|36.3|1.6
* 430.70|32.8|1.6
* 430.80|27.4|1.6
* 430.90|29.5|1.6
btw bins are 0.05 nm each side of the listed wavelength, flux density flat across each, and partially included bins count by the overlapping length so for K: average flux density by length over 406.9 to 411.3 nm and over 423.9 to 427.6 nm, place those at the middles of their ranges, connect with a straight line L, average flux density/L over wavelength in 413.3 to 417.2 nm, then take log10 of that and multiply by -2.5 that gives -0.08 mag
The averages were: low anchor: 45.5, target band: 49.1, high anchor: 45.7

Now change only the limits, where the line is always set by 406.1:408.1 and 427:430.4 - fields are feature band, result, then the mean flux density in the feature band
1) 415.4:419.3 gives -0.129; 48.2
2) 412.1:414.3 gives -0.125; 48.6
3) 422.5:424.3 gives -0.048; 43.9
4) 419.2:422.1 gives -0.122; 47.4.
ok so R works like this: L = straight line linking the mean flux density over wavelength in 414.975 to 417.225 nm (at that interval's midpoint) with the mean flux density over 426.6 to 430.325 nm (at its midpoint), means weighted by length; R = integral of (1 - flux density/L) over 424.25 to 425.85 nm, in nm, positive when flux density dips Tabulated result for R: -0.11 nm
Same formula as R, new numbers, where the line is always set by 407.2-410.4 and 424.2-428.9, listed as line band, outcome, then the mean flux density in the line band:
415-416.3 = -0.105 nm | 49.2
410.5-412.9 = -0.164 nm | 48.6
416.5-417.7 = -0.048 nm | 47.3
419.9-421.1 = -0.066 nm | 47.9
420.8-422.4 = -0.078 nm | 47.7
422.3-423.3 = 0.057 nm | 42.9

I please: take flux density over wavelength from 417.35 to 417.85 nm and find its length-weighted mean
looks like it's 45.9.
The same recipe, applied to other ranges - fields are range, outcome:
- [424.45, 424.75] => 48.1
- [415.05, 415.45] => 47.9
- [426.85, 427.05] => 46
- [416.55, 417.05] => 49.3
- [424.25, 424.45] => 47.5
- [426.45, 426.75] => 48.1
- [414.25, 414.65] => 44.9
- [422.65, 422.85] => 35.3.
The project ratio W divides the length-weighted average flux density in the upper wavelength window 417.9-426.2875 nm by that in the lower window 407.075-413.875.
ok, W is 1.0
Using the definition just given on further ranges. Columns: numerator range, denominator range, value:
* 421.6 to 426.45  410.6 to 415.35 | 0.94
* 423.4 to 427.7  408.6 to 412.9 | 0.96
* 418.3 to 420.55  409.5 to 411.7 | 1.04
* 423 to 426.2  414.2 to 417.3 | 0.95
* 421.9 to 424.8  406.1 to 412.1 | 0.98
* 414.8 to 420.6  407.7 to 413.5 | 1.02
